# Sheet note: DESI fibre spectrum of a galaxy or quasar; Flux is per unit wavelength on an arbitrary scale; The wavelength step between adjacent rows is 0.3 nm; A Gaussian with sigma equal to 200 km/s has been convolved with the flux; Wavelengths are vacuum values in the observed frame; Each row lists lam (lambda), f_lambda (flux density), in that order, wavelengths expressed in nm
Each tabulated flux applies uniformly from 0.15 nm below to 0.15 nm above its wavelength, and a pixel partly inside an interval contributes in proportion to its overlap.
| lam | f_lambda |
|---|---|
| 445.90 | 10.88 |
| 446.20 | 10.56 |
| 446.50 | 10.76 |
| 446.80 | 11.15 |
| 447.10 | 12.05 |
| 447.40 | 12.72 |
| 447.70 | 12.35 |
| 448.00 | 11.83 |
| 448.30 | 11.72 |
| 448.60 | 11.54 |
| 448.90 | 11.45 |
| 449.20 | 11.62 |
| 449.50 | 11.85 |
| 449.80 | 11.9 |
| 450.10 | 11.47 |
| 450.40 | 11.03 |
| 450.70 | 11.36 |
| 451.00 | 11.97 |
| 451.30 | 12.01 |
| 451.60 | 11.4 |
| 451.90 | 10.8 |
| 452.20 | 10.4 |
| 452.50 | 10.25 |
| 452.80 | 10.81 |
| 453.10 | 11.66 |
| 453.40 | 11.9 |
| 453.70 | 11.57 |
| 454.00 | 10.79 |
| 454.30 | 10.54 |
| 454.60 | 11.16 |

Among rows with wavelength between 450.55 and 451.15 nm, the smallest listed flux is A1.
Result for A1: 11.36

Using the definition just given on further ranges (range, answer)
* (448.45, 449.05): 11.45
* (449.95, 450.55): 11.03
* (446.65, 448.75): 11.15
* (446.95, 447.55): 12.05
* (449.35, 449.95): 11.85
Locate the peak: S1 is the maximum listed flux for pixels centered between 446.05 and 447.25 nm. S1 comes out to 12.05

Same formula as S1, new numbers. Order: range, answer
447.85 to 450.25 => 11.9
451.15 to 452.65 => 12.01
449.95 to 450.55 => 11.47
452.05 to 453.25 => 11.66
